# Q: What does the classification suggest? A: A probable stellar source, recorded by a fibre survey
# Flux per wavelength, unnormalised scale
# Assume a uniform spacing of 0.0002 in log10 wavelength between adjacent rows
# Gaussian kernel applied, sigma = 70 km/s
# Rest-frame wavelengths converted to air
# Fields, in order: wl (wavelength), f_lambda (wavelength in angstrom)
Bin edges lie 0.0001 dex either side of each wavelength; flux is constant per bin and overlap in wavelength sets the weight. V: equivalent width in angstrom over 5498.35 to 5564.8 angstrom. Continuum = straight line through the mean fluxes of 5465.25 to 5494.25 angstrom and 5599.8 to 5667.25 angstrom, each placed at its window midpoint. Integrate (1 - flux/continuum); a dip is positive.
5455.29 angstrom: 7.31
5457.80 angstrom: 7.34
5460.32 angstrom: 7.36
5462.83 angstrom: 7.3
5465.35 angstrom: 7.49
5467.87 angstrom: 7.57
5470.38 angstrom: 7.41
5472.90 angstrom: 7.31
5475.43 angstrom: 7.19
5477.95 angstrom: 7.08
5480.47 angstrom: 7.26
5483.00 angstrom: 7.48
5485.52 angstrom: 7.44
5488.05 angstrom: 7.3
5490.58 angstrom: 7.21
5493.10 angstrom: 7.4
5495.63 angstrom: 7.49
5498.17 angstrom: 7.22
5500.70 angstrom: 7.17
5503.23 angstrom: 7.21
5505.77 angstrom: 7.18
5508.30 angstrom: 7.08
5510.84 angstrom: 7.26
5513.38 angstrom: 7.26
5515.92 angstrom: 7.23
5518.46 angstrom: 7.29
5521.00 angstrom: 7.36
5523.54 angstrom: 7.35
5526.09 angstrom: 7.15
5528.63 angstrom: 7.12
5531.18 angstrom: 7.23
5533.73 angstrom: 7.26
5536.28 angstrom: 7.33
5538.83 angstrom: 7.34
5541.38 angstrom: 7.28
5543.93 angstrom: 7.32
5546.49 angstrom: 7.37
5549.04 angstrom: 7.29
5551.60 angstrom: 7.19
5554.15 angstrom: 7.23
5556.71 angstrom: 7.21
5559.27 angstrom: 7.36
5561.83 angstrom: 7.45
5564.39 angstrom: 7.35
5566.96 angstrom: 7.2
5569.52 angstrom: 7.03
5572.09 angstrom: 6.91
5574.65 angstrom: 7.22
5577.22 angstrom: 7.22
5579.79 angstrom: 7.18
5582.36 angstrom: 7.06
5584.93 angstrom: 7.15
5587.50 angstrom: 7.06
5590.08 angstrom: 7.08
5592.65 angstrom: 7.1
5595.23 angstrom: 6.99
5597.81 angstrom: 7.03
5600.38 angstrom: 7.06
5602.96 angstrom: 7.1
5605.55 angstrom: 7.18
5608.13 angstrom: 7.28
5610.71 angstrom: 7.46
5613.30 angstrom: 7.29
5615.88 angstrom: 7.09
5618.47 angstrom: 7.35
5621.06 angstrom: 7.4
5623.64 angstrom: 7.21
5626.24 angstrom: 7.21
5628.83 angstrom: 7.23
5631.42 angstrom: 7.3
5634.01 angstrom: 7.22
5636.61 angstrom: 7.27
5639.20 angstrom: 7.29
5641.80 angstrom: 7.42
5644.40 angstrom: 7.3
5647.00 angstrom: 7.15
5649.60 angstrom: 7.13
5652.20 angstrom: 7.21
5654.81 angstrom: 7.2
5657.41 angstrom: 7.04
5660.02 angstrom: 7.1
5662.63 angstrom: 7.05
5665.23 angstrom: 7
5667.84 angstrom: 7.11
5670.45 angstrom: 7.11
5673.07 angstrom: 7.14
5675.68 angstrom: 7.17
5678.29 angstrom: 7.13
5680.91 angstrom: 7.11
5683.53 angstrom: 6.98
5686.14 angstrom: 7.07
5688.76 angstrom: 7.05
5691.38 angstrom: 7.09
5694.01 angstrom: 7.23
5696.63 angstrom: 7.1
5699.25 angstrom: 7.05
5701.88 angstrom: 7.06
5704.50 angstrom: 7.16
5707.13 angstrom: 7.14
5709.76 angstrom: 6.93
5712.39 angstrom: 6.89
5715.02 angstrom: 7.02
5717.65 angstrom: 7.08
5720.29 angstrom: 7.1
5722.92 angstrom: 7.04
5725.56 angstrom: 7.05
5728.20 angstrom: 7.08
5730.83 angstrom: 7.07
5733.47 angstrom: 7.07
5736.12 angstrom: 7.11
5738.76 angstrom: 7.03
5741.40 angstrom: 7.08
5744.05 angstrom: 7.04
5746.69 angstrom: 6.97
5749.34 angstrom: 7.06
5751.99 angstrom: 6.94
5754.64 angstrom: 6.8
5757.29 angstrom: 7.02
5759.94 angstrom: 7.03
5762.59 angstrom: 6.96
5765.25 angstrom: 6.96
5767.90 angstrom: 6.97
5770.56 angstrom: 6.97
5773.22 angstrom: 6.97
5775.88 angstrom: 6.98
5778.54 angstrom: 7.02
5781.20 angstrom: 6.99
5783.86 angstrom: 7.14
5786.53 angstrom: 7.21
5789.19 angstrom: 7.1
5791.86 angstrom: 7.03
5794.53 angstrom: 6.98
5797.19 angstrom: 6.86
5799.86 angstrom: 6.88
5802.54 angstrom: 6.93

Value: 0.3 angstrom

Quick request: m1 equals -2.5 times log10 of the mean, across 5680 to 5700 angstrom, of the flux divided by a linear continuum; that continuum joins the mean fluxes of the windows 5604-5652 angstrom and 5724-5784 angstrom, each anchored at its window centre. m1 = 0.01 mag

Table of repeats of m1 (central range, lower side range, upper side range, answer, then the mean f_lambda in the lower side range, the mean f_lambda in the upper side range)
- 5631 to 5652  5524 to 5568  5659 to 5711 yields -0.02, 7.28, 7.09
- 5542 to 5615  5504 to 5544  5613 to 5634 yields 0.01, 7.25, 7.26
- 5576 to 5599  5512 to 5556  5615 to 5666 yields 0.02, 7.27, 7.21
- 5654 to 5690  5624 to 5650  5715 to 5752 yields 0.01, 7.25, 7.05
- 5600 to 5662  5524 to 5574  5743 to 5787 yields -0.01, 7.24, 7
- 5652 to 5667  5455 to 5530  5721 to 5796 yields 0.01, 7.29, 7.02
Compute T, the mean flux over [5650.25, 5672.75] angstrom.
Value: 7.1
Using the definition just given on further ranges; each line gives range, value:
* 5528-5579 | 7.25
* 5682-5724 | 7.06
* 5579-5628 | 7.17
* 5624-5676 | 7.18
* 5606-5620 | 7.29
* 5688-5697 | 7.12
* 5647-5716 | 7.09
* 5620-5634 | 7.27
